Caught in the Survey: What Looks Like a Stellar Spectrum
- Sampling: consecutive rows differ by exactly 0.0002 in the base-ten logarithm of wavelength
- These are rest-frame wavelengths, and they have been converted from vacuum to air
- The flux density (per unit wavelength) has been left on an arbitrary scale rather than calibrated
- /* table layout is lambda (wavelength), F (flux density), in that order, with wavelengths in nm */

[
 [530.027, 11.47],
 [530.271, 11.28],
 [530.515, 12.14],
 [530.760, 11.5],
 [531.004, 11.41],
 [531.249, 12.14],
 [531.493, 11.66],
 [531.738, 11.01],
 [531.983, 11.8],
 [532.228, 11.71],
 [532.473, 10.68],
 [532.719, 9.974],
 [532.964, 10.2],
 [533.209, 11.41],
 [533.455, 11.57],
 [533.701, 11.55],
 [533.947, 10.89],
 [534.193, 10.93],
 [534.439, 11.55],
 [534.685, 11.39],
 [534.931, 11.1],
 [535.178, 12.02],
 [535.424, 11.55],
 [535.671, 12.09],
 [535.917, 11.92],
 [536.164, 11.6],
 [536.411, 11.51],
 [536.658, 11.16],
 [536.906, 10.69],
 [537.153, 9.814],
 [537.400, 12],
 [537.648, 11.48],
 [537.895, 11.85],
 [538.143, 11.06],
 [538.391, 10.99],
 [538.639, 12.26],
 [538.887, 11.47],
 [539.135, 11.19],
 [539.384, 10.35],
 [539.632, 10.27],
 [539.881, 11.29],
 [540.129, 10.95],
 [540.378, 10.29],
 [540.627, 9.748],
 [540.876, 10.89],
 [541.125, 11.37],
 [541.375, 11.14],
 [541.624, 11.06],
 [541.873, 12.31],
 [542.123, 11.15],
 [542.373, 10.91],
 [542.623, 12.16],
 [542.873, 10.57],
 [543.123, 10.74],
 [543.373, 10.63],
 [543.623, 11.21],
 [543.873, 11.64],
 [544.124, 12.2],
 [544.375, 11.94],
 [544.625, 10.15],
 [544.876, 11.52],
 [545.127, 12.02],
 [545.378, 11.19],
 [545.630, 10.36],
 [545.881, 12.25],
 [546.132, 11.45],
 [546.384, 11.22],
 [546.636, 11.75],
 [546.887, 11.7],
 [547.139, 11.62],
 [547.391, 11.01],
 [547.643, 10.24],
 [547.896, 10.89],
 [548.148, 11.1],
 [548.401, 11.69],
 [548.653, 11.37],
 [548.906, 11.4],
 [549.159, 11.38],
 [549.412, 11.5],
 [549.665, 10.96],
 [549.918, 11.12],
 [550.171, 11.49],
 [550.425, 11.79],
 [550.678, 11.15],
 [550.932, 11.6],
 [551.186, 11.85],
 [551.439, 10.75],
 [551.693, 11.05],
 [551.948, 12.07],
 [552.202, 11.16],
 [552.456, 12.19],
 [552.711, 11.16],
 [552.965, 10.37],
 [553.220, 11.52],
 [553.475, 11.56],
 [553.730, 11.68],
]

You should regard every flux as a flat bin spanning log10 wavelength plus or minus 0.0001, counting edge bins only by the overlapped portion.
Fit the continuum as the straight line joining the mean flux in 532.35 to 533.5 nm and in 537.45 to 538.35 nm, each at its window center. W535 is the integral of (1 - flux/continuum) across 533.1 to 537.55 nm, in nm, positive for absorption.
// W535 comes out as -0.12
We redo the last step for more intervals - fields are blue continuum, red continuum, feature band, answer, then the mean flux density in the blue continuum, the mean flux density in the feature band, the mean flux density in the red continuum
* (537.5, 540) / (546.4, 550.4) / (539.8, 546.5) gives 0.03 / 11.2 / 11.2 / 11.3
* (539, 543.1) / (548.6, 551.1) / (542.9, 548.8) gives -0.05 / 11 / 11.3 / 11.4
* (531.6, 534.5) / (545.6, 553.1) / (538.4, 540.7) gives 0.06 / 11.1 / 10.9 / 11.3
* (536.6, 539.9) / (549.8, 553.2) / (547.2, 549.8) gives 0.03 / 11.1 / 11.2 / 11.4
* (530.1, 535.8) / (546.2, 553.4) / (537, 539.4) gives 0.02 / 11.4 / 11.3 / 11.3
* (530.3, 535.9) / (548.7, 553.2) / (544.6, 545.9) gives 0.01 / 11.4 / 11.2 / 11.4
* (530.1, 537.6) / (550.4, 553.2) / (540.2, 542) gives 0.06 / 11.3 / 11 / 11.4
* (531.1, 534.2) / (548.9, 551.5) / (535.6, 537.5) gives -0.01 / 11.2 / 11.3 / 11.4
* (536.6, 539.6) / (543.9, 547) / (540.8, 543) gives 0.01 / 11.2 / 11.3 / 11.5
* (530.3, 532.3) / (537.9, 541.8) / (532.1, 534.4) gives 0.10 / 11.7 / 11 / 11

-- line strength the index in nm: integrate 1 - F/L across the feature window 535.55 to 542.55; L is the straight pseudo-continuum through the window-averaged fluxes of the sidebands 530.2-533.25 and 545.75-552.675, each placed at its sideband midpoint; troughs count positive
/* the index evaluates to 0.10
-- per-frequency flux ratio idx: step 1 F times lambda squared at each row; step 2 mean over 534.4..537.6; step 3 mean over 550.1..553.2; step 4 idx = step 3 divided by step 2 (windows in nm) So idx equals 1.06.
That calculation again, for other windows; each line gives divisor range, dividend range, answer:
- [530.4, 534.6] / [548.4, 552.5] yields 1.08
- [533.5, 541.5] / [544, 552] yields 1.05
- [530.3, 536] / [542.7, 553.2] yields 1.05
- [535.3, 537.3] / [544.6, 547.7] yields 1.04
